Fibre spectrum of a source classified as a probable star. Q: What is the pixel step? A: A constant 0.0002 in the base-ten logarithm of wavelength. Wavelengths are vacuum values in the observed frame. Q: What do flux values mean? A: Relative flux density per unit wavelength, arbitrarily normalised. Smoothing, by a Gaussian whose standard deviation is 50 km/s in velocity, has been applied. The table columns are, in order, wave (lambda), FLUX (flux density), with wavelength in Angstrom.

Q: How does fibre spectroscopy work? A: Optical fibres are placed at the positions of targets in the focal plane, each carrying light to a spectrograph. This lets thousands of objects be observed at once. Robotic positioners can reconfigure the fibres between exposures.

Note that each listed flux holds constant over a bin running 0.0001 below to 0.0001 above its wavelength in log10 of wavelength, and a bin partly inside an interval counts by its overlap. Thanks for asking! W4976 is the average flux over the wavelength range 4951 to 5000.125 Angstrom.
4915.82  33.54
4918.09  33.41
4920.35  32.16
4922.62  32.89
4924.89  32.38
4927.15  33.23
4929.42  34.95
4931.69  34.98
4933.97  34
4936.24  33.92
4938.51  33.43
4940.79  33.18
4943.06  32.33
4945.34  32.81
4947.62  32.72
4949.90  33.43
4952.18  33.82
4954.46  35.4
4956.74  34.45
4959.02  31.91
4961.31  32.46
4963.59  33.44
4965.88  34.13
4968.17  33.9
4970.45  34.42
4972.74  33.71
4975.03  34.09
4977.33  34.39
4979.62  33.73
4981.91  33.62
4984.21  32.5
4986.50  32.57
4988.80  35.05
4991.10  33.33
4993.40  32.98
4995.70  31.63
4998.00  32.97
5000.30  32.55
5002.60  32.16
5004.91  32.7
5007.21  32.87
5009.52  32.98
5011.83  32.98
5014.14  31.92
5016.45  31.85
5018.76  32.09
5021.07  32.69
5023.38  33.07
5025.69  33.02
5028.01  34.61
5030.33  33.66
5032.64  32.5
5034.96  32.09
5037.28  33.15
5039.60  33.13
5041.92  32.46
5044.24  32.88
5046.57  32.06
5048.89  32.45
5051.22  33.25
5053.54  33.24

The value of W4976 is 33.5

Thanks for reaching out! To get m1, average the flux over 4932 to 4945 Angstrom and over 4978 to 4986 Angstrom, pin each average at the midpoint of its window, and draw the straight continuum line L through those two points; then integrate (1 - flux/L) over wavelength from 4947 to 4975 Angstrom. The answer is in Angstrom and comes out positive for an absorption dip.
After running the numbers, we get -0.26 Angstrom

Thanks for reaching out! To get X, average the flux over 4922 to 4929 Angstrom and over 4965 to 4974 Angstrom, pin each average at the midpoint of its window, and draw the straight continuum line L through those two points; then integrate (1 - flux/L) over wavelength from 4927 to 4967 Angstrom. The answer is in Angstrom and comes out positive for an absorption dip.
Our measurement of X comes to -0.1 Angstrom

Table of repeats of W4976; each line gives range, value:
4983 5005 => 32.8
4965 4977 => 34.1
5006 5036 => 32.8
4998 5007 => 32.6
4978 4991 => 33.5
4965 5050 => 33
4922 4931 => 33.5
